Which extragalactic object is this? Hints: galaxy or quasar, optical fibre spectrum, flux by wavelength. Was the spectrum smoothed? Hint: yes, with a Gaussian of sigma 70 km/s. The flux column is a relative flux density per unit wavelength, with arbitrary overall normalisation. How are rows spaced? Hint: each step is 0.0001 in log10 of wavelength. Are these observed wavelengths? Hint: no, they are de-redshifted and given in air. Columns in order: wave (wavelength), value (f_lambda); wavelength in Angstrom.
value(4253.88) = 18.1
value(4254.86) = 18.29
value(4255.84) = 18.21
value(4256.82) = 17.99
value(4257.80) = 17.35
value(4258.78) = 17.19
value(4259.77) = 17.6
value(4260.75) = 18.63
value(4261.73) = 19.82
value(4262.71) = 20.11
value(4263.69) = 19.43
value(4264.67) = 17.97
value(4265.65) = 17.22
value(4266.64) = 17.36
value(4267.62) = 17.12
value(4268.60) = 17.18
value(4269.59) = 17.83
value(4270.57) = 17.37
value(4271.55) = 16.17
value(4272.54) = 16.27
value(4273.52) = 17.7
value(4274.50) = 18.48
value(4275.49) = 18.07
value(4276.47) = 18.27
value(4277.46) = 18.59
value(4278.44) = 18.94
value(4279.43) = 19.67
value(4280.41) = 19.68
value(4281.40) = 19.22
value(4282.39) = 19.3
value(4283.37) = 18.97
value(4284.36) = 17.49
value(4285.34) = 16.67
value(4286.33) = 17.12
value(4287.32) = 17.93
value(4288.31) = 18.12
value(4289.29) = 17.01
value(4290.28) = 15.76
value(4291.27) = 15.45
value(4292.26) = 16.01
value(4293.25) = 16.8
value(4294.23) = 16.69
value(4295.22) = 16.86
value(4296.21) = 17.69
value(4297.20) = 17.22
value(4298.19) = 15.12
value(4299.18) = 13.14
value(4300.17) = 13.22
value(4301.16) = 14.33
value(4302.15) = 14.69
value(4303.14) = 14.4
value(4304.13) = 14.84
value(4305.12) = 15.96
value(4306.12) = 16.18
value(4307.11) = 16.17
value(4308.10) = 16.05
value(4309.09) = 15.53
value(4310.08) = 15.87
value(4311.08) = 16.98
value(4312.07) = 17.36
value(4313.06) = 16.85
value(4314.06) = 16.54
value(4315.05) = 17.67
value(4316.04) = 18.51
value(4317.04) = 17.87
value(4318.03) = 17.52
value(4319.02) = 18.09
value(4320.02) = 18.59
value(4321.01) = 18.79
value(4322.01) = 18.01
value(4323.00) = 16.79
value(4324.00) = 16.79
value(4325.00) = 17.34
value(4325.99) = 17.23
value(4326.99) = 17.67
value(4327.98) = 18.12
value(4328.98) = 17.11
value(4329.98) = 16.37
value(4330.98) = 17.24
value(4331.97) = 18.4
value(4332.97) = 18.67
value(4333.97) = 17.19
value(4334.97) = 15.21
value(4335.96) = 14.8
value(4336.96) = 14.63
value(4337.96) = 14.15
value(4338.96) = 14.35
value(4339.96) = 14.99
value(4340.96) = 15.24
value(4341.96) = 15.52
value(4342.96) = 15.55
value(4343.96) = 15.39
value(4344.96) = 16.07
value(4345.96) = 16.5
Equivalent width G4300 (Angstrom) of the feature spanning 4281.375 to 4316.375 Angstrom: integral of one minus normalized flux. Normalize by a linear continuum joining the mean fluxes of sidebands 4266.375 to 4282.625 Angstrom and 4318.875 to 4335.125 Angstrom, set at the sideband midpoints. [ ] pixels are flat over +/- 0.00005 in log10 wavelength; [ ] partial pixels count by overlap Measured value 2.7 Angstrom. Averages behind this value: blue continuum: 18.1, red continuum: 17.5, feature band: 16.4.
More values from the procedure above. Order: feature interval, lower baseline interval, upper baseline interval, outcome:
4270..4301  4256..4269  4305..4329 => 0.86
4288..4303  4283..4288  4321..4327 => 1.48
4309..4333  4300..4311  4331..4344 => -2.94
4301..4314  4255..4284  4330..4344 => 0.78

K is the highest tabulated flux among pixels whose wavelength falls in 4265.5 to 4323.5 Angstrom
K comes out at 19.68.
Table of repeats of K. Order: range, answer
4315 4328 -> 18.79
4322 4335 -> 18.67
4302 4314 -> 17.36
